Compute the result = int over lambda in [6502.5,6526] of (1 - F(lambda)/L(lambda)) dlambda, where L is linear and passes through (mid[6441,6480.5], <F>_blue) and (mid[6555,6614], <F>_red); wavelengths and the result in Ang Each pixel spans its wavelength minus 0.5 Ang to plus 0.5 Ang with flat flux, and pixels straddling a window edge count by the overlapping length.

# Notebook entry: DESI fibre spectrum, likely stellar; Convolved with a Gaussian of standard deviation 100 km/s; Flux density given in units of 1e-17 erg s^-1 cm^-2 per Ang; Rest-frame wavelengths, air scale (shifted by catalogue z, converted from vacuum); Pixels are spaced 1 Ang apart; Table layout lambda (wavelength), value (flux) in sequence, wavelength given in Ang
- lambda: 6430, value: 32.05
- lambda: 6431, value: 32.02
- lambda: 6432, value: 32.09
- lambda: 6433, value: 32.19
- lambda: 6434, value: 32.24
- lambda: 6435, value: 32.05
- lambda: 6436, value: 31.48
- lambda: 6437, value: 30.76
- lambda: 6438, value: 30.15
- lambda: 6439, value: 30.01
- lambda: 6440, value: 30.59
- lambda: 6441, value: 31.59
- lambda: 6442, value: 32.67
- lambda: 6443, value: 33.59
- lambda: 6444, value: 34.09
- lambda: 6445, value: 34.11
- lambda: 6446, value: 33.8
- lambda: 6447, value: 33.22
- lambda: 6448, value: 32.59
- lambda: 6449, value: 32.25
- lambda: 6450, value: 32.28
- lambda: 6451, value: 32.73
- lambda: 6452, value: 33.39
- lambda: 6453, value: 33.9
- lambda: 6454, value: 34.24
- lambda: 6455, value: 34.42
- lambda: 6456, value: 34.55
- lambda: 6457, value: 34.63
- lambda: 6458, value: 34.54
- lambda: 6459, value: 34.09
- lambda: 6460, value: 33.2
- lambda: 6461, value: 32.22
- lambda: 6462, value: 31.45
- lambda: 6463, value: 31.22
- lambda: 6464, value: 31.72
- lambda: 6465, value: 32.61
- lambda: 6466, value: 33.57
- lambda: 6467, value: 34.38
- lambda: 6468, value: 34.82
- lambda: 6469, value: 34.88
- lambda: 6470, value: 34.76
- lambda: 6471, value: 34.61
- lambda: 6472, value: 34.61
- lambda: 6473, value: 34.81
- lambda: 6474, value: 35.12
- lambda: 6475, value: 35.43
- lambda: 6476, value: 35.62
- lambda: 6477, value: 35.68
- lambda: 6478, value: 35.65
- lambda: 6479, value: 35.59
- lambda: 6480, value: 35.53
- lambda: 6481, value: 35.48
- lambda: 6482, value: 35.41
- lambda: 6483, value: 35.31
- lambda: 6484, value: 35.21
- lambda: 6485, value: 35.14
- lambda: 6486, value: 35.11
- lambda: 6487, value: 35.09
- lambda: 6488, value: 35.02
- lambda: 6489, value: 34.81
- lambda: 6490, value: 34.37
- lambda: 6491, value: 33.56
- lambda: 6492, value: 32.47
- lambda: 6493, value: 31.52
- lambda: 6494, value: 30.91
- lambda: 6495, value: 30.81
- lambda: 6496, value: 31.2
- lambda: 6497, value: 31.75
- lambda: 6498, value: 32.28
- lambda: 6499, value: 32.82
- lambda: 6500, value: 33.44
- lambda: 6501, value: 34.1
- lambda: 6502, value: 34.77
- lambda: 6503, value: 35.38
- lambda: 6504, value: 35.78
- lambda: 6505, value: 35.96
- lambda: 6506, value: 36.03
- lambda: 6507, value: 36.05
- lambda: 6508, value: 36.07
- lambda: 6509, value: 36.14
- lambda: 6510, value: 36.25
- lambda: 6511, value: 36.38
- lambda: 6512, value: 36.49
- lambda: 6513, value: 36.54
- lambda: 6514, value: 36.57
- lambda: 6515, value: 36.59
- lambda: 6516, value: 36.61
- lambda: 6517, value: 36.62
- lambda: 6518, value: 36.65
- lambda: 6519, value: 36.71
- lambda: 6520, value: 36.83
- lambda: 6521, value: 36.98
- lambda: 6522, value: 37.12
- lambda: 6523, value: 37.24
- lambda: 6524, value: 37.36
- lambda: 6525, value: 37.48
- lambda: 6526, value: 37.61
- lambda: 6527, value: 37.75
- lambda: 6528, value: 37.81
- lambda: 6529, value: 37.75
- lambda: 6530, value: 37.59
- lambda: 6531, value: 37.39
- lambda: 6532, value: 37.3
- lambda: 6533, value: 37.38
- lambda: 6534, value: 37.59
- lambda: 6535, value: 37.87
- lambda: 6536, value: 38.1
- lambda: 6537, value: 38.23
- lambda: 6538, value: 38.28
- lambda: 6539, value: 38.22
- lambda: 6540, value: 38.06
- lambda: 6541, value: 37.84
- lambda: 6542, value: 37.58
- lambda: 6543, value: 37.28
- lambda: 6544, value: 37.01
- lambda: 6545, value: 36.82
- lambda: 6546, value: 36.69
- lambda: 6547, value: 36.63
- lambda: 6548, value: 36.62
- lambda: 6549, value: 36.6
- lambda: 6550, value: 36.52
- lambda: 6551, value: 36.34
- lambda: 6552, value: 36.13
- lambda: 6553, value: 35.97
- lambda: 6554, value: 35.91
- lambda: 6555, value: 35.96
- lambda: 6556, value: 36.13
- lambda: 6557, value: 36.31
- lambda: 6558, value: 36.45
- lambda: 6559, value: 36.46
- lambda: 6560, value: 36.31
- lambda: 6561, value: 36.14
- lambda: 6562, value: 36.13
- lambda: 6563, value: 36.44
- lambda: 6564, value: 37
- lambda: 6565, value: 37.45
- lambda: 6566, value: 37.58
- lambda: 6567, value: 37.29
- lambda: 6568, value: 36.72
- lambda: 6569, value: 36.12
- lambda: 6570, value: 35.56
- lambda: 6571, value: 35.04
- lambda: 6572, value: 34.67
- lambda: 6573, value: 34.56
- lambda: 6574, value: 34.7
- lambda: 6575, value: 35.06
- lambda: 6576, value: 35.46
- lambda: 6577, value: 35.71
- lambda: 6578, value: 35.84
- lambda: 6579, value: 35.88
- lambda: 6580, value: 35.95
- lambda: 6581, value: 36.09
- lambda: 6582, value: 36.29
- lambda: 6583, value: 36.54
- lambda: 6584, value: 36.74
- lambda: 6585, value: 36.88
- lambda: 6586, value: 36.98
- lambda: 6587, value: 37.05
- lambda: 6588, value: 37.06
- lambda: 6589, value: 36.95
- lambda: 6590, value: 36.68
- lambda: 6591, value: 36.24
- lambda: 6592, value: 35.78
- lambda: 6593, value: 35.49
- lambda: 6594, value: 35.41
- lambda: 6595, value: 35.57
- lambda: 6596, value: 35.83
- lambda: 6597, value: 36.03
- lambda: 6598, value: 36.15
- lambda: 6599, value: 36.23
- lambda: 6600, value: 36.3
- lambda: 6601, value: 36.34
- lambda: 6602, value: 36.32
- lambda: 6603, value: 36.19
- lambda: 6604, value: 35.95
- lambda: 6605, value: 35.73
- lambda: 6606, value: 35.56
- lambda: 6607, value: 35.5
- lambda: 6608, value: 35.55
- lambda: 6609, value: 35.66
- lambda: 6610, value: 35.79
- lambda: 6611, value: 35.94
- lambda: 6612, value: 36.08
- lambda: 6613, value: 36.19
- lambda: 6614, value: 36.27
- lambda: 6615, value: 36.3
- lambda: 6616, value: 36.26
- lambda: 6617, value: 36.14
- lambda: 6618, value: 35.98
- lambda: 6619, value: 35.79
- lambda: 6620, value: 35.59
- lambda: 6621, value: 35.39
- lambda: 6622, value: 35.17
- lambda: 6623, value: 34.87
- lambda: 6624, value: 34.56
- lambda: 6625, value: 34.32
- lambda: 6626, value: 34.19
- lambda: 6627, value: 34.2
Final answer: -1.1 Ang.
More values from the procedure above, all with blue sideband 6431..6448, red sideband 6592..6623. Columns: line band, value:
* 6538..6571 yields -1.9 Ang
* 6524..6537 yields -1.3 Ang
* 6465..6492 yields -1.5 Ang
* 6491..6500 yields 0.4 Ang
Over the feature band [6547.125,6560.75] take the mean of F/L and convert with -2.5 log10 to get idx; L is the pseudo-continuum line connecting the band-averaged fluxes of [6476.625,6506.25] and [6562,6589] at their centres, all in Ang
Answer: -0.019 mag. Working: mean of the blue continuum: 34.2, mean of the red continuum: 36.2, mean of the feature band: 36.3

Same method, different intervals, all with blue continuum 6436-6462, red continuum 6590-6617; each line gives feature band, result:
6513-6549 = -0.08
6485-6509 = 0.00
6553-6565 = -0.04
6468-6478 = -0.05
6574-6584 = -0.01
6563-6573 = -0.03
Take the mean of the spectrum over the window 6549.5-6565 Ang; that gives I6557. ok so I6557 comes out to 36.3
